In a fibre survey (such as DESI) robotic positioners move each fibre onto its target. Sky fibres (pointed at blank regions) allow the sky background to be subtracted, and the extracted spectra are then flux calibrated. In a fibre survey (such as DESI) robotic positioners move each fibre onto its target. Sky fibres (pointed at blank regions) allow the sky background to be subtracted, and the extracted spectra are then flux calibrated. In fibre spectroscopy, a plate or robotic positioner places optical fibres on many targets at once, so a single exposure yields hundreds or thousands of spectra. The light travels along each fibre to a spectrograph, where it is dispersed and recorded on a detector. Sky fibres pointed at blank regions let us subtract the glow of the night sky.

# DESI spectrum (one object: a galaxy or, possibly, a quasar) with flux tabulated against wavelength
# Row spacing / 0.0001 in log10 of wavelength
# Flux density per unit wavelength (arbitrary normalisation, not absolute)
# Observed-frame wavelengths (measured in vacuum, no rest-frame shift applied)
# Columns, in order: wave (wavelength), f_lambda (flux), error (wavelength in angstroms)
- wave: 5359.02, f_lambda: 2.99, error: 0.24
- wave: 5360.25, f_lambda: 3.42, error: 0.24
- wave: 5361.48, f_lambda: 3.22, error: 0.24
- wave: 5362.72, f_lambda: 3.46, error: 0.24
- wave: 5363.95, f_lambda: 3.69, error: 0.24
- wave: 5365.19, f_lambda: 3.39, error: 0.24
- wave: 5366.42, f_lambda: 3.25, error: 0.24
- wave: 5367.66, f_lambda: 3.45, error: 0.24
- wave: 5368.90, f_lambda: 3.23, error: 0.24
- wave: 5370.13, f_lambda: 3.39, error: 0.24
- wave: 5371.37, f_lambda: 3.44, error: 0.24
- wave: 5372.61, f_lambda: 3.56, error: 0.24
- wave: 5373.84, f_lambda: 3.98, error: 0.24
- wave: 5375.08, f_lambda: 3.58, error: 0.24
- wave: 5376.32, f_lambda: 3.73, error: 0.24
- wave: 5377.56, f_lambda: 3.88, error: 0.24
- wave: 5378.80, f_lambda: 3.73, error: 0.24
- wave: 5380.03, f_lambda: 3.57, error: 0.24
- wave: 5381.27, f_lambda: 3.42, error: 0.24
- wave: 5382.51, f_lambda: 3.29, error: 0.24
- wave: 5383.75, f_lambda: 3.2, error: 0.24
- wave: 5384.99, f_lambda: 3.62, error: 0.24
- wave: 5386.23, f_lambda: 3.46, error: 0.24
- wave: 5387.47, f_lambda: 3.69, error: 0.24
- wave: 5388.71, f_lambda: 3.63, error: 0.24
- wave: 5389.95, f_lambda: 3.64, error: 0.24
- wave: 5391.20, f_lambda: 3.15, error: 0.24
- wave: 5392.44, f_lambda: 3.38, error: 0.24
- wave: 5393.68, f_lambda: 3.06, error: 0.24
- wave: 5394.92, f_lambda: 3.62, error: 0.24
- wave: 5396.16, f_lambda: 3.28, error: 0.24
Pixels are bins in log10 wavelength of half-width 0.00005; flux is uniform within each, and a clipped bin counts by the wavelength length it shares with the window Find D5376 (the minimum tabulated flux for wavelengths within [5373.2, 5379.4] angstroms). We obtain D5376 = 3.58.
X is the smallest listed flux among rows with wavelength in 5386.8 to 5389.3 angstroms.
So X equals 3.63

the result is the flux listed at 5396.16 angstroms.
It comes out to 3.28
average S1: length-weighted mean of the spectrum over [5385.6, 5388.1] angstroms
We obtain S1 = 3.58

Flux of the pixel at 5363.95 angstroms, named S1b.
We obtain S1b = 3.69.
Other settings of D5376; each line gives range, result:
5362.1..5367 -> 3.25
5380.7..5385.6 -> 3.2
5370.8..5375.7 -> 3.44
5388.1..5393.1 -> 3.15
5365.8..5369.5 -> 3.23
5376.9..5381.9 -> 3.42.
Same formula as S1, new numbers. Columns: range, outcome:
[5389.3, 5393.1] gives 3.38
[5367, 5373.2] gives 3.41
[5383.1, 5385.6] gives 3.41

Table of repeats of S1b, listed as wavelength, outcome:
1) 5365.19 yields 3.39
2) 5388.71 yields 3.63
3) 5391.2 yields 3.15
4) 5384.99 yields 3.62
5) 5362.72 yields 3.46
